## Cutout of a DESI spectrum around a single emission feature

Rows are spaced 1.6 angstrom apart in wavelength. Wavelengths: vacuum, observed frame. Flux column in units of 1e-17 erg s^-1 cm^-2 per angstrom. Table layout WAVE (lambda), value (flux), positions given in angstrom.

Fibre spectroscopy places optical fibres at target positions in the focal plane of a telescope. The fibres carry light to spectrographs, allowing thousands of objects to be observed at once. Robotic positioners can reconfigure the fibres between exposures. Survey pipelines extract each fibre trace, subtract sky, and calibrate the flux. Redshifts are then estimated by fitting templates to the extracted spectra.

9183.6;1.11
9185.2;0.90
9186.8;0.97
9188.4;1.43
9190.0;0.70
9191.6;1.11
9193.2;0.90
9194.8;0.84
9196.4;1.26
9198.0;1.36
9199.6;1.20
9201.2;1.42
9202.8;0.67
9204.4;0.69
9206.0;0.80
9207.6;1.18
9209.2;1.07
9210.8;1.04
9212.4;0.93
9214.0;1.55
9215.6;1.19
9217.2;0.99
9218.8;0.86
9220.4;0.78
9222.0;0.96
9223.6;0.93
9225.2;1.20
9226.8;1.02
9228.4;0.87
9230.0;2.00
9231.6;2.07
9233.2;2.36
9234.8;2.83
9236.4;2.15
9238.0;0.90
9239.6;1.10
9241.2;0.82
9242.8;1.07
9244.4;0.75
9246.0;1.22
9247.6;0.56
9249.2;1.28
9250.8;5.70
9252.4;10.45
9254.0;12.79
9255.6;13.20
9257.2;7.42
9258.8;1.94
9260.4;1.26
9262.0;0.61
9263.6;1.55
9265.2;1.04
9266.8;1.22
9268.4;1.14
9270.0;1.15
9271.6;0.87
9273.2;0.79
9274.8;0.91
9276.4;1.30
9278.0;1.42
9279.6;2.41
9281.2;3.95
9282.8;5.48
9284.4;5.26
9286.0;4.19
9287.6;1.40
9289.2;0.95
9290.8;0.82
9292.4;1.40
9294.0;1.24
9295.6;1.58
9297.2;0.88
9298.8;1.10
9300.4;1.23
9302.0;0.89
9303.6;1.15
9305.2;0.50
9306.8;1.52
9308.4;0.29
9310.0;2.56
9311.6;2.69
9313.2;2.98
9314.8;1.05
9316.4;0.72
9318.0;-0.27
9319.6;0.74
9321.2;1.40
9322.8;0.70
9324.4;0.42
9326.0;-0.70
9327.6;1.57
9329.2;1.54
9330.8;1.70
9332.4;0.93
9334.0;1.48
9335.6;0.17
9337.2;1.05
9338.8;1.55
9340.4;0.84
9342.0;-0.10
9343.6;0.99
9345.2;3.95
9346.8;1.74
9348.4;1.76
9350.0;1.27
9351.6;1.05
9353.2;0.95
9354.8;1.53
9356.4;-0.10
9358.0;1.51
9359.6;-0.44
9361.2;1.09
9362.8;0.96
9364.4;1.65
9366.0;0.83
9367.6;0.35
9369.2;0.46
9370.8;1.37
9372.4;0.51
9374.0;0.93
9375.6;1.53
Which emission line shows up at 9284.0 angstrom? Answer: [N II] 6583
